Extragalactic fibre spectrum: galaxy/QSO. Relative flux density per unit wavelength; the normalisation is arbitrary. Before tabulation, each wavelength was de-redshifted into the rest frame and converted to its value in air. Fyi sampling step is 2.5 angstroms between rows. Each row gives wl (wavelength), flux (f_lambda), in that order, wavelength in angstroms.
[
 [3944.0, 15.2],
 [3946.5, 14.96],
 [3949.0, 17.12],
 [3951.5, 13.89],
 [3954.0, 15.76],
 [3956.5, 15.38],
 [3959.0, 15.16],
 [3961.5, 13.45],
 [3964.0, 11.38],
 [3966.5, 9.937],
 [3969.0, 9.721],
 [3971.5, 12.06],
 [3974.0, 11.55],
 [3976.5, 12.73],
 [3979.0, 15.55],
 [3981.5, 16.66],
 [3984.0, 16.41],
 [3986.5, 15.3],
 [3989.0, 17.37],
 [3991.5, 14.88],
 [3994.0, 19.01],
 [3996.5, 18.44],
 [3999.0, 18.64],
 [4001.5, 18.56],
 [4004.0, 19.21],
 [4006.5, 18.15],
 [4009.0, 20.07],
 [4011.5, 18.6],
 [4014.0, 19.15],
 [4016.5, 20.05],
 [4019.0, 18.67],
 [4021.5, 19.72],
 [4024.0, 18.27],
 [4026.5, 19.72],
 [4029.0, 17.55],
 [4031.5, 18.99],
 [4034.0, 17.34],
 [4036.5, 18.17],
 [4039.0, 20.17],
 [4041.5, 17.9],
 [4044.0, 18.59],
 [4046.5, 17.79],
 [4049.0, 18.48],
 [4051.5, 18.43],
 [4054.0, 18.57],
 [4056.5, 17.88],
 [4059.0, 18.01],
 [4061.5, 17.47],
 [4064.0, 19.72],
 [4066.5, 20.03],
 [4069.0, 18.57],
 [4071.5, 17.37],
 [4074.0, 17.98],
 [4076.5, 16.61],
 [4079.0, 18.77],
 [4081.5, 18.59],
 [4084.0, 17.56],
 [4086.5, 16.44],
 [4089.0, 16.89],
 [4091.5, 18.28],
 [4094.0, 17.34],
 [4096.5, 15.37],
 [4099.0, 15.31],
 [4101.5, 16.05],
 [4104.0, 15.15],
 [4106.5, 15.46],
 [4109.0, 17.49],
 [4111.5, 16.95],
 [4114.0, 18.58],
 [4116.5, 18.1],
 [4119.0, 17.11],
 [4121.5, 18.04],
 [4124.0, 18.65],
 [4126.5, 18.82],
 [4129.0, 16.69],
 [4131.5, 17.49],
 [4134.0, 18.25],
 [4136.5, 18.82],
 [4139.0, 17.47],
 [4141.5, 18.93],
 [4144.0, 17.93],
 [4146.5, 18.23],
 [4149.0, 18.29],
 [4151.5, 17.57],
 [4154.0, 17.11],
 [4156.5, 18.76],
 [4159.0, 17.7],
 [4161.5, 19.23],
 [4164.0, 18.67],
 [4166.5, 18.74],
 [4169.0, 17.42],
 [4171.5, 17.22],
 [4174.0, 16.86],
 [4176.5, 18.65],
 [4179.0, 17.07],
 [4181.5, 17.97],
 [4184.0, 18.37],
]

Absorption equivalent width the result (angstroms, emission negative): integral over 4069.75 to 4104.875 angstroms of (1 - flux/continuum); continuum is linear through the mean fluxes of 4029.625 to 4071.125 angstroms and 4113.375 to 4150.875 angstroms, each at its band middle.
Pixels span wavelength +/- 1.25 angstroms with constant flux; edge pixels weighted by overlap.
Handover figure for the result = 2.4 angstroms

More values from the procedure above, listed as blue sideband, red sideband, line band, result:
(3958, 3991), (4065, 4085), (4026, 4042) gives -2.13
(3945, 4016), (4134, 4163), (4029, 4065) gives -3.57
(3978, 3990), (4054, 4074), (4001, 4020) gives -2.37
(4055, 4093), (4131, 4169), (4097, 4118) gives 1.74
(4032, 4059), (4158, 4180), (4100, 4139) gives 1.47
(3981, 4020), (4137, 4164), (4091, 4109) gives 1.99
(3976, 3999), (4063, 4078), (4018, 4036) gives -1.24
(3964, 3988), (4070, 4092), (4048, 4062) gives -1.40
